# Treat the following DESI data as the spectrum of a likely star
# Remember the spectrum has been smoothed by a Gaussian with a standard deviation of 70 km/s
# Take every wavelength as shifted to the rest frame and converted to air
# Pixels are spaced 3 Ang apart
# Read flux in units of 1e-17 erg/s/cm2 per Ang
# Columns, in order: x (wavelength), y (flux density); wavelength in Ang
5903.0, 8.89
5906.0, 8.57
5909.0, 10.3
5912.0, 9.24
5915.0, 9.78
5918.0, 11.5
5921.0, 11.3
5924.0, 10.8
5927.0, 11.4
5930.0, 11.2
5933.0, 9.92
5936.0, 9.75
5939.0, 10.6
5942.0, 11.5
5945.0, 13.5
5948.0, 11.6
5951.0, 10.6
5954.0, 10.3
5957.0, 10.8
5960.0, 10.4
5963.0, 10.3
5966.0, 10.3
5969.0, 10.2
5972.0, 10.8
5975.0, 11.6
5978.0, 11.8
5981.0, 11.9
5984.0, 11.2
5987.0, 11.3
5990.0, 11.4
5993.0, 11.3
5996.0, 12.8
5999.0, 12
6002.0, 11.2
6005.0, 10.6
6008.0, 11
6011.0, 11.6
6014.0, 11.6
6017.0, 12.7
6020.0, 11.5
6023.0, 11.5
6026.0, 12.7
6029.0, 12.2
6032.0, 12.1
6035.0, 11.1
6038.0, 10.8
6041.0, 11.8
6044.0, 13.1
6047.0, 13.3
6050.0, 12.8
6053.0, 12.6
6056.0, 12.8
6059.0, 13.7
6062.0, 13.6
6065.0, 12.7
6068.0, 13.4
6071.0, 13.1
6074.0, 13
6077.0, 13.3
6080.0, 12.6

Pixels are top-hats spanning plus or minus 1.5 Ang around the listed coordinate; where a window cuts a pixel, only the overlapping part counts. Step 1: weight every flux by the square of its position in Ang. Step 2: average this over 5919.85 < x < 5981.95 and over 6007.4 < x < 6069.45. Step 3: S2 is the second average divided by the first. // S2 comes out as 1.16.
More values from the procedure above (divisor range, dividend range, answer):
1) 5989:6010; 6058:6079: 1.18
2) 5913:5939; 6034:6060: 1.21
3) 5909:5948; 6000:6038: 1.10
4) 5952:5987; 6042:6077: 1.24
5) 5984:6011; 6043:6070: 1.17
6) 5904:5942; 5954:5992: 1.07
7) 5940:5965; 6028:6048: 1.11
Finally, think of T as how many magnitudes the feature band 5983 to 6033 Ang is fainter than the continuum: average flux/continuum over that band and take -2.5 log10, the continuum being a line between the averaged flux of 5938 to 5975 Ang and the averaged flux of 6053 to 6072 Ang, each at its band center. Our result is 0.03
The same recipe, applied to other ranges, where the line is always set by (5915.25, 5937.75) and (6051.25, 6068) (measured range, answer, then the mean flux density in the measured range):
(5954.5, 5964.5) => 0.09 mag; 10.5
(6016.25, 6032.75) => 0.04 mag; 12.1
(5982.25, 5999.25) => 0.02 mag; 11.6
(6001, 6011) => 0.11 mag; 11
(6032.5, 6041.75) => 0.13 mag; 11.3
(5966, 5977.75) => 0.07 mag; 10.9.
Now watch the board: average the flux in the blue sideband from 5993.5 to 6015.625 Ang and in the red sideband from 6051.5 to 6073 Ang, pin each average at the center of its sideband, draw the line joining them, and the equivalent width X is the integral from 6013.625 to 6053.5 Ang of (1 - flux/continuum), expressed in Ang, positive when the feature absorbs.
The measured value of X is 0.7 Ang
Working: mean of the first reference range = 11.5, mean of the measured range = 12.1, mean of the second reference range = 13.1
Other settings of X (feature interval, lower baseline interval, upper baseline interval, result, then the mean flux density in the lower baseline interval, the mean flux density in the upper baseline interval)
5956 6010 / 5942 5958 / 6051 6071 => 3.4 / 11.4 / 13.1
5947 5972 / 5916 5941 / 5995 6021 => 1.3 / 10.8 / 11.6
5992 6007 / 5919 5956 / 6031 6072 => 0.4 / 11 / 12.6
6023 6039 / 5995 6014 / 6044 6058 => 0.7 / 11.5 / 12.9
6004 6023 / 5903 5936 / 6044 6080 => 1.0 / 10.3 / 13.1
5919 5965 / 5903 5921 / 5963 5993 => -2.1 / 9.91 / 11.1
